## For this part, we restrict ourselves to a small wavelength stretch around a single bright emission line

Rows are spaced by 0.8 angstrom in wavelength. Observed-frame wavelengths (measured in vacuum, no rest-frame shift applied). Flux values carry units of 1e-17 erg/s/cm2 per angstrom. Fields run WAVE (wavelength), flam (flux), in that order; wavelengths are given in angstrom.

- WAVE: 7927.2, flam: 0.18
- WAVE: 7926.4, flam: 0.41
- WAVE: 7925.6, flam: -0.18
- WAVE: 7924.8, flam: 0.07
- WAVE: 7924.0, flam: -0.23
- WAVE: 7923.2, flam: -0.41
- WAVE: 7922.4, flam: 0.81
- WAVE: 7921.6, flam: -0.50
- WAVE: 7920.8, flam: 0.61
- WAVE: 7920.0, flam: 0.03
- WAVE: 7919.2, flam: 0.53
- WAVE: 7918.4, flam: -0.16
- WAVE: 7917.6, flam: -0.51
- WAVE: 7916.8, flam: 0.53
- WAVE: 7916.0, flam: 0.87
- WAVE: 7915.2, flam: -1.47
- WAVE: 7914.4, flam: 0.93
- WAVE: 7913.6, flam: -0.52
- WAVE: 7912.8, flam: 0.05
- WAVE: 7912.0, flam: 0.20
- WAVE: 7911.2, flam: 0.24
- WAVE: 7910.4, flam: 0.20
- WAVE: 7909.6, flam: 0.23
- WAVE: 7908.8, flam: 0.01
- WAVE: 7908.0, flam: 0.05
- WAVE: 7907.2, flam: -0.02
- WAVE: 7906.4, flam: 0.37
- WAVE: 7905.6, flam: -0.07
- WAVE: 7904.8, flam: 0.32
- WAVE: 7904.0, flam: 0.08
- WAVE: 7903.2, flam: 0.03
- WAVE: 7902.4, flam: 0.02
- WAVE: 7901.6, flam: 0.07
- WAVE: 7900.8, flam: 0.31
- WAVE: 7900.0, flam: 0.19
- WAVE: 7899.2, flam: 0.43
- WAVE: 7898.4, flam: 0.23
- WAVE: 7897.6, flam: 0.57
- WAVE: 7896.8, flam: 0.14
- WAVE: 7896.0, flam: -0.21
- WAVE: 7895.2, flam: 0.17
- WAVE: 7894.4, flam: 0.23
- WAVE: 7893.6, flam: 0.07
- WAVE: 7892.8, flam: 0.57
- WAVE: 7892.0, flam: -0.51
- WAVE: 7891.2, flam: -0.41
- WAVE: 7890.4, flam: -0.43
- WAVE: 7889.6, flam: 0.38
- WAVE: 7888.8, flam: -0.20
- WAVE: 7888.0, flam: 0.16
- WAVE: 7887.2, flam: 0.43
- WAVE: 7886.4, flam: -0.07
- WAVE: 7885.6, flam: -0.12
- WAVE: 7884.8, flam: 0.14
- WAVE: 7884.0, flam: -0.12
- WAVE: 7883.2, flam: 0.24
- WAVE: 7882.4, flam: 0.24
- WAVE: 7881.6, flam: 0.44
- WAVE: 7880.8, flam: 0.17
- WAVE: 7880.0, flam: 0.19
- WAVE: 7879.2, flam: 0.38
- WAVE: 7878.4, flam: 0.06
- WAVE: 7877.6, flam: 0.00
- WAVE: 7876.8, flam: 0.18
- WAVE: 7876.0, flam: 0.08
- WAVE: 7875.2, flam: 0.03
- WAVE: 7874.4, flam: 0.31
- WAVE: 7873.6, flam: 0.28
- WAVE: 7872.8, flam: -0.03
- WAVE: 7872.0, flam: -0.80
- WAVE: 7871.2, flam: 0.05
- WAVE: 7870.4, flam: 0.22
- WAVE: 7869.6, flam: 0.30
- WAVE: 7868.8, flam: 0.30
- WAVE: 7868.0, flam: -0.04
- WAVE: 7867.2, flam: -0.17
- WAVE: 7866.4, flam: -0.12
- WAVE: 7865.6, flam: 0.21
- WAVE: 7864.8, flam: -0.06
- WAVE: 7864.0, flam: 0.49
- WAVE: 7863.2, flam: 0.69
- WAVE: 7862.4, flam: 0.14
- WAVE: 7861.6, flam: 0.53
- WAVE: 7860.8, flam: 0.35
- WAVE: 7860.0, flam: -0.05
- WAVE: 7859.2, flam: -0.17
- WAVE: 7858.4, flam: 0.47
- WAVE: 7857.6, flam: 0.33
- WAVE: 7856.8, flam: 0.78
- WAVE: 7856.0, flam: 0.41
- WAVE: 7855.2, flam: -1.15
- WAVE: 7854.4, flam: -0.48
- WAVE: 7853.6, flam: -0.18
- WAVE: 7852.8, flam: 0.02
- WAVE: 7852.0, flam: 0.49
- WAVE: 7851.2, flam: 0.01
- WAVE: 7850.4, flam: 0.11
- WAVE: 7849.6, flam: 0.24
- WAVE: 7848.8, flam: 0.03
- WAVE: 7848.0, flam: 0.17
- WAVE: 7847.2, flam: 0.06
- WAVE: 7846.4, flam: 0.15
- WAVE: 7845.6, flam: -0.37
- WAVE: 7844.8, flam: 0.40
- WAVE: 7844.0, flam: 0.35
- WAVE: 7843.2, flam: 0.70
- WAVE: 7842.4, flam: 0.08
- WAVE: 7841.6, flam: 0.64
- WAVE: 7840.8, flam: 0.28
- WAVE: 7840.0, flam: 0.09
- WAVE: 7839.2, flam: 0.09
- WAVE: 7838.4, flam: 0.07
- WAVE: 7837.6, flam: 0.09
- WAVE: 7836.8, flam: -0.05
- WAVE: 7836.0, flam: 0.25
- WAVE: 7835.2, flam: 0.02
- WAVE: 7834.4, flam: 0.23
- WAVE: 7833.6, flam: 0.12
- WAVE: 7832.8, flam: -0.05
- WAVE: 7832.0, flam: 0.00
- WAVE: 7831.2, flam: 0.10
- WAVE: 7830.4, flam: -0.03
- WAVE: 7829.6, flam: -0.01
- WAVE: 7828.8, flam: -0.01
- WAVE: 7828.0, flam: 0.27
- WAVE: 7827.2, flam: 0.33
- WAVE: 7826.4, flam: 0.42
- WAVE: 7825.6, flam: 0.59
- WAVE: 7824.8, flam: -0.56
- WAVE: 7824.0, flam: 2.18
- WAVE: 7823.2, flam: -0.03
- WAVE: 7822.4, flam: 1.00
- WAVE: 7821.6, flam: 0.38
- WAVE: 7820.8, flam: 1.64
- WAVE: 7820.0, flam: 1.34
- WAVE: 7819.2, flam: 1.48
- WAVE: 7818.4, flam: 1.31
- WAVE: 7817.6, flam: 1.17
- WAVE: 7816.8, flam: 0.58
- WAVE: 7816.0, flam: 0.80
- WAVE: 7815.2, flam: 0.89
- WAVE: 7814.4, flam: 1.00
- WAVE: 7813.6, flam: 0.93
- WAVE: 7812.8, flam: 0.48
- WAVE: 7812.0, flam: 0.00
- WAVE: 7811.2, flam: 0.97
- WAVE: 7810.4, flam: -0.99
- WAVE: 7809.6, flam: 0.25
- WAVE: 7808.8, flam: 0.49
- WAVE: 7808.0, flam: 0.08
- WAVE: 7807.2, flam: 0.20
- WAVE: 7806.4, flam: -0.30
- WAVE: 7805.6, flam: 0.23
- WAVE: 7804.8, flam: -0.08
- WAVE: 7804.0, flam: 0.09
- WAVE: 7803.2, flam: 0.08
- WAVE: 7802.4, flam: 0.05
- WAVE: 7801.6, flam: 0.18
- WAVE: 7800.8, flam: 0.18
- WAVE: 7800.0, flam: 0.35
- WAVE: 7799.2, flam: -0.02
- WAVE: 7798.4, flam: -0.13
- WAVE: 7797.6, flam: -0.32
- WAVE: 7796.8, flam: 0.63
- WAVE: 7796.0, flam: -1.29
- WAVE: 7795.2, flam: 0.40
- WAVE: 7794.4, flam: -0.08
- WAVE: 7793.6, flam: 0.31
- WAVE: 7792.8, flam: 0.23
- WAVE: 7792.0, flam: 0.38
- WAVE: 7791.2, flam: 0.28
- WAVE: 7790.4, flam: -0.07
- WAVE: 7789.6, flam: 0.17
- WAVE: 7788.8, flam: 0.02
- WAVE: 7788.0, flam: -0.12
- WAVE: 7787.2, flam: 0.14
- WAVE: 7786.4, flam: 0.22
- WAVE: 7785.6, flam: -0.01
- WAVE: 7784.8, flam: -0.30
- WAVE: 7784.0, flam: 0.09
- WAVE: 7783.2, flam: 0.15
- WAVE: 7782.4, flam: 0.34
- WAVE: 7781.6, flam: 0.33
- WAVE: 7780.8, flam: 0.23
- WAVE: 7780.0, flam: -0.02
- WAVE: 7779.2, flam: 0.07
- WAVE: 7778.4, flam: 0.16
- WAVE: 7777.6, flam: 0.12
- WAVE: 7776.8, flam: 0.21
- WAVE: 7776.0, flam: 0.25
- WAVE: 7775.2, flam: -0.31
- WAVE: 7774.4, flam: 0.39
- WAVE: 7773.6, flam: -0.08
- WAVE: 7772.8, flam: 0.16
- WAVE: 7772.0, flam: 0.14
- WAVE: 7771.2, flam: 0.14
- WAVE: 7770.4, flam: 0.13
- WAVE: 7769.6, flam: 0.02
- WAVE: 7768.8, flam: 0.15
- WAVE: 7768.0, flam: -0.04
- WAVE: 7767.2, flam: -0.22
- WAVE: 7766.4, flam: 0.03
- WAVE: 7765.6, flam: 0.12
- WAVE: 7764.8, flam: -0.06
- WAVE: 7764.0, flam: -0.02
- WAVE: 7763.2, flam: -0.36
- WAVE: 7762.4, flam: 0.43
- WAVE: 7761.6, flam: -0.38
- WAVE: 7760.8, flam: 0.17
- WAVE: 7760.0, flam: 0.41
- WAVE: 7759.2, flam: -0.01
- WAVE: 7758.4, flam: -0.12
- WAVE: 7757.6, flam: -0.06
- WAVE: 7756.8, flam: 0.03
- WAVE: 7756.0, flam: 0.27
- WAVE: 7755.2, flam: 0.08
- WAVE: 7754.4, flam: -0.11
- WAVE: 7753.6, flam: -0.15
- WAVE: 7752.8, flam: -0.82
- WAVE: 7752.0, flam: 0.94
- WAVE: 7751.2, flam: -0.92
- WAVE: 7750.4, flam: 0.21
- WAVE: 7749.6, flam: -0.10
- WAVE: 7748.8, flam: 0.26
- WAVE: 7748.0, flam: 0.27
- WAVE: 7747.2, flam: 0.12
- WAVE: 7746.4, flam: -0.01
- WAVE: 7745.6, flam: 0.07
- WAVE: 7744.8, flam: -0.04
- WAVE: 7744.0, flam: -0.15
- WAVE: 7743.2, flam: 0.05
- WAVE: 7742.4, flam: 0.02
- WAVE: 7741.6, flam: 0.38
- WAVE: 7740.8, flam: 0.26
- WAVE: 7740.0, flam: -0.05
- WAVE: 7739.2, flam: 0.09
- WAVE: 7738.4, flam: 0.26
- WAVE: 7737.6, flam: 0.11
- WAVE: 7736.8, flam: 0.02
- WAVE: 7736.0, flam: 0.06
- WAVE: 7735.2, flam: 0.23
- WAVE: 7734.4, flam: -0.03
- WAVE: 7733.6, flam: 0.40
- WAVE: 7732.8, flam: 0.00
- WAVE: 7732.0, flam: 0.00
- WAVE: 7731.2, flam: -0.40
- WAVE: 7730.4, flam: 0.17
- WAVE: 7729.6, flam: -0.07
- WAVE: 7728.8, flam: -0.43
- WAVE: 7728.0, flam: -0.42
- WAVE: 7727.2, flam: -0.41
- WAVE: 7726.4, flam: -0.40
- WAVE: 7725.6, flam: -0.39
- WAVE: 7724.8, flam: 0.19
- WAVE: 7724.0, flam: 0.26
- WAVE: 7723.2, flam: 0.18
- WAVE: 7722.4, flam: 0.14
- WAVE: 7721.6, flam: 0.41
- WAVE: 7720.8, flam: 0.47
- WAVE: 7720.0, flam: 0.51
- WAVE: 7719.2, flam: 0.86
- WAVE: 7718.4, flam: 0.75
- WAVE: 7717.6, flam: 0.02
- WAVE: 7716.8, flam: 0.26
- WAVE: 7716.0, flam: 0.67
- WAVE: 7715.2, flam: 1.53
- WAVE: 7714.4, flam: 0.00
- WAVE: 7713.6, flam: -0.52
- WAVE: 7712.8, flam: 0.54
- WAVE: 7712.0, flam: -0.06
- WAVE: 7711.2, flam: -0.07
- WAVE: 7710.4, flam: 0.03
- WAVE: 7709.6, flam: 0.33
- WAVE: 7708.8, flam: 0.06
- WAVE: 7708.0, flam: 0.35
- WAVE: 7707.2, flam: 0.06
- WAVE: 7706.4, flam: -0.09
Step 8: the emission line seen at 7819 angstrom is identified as [O II]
